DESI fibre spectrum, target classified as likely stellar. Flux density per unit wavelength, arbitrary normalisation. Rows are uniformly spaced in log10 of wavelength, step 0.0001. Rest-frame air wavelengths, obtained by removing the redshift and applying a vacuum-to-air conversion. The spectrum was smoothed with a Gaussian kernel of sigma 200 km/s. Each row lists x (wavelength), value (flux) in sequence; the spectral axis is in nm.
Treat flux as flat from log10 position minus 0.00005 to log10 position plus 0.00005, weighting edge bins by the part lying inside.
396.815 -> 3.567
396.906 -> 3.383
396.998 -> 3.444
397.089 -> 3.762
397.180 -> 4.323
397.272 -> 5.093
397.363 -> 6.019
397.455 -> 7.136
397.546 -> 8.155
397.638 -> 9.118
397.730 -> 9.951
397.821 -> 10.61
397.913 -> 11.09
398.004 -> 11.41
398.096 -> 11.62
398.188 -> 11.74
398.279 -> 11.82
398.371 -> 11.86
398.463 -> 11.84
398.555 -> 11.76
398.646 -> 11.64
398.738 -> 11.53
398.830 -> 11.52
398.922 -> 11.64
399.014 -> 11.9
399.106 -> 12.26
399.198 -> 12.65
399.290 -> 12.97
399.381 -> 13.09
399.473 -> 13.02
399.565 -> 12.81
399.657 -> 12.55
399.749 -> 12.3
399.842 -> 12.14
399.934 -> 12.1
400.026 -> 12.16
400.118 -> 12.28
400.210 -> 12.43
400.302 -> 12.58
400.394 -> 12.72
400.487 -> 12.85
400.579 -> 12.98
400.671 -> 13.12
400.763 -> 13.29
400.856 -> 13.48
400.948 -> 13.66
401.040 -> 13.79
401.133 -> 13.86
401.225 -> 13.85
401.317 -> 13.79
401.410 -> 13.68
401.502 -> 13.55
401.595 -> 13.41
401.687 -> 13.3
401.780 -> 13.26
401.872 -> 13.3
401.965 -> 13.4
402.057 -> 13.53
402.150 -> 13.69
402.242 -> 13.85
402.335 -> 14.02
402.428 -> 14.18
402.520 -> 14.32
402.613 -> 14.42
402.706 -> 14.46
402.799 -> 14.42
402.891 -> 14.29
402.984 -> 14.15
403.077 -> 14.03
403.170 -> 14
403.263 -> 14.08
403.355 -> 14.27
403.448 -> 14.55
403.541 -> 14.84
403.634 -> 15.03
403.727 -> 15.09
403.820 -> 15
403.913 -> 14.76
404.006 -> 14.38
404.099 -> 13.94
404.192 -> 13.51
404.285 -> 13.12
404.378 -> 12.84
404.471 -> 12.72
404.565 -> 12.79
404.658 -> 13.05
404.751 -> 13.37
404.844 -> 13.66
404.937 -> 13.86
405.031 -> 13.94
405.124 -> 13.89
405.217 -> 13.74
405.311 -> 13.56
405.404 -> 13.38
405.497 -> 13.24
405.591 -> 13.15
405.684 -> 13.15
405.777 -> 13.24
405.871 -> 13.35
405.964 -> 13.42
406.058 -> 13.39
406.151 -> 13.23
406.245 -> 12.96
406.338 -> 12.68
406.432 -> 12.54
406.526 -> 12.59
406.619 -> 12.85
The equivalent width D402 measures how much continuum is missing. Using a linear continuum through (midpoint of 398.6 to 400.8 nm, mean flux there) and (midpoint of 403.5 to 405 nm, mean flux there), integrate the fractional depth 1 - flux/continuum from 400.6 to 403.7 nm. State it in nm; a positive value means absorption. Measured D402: -0.164 nm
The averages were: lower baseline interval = 12.4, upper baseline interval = 13.9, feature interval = 13.9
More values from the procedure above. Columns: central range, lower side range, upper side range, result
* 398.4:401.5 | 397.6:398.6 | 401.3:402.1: -0.08 nm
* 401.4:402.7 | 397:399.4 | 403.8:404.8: -0.15 nm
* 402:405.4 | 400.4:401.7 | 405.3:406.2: -0.15 nm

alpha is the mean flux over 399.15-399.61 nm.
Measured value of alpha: 12.9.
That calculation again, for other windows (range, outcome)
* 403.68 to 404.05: 14.8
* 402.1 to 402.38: 13.8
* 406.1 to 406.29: 13.1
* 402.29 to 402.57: 14.2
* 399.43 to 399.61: 12.9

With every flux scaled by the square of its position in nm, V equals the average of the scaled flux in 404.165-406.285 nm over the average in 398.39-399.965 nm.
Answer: 1.1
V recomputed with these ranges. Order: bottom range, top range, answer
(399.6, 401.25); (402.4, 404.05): 1.14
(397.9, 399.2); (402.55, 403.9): 1.26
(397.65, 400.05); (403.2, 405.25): 1.20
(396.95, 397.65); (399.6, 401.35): 2.30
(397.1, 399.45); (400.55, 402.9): 1.34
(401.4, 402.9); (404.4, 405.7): 0.98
